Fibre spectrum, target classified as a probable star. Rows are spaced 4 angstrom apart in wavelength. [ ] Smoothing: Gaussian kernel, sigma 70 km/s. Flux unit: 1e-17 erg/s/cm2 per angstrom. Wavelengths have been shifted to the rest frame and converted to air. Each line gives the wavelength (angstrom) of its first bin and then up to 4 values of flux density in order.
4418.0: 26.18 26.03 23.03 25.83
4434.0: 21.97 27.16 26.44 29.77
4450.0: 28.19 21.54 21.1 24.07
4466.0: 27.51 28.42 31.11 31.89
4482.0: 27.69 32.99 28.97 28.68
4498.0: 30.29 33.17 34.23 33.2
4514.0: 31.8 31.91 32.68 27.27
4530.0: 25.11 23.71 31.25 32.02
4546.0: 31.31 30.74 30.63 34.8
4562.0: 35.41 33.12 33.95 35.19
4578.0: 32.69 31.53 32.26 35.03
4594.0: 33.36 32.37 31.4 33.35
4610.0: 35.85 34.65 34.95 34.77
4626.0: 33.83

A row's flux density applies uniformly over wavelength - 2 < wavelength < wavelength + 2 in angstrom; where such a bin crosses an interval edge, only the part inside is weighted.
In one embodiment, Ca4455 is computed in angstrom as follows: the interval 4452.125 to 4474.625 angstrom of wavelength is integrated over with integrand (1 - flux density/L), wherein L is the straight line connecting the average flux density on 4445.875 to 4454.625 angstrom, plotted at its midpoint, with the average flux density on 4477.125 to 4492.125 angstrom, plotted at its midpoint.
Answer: 2.2 angstrom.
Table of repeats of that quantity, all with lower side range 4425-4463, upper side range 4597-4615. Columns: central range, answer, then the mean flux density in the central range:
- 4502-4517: -2.4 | 33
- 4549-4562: -0.8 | 32.7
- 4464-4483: -2.1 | 29.4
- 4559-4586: -1.6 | 33.6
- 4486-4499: -1.1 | 29.8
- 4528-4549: 0.9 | 28.8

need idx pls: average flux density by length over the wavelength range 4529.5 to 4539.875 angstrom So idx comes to 26.9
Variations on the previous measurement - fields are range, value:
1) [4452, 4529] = 29.3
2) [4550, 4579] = 33.5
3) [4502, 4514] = 33.3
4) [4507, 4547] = 30.1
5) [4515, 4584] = 31.4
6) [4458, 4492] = 28.6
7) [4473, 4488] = 30.9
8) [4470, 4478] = 30.6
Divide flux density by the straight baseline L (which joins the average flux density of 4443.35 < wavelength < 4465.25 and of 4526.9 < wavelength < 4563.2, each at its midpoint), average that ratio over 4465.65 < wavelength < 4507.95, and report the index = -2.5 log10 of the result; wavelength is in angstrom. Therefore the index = -0.13 mag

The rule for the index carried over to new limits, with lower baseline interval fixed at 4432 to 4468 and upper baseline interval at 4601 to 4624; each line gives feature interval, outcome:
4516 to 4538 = 0.04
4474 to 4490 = -0.14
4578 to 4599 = 0.00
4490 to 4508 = -0.12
